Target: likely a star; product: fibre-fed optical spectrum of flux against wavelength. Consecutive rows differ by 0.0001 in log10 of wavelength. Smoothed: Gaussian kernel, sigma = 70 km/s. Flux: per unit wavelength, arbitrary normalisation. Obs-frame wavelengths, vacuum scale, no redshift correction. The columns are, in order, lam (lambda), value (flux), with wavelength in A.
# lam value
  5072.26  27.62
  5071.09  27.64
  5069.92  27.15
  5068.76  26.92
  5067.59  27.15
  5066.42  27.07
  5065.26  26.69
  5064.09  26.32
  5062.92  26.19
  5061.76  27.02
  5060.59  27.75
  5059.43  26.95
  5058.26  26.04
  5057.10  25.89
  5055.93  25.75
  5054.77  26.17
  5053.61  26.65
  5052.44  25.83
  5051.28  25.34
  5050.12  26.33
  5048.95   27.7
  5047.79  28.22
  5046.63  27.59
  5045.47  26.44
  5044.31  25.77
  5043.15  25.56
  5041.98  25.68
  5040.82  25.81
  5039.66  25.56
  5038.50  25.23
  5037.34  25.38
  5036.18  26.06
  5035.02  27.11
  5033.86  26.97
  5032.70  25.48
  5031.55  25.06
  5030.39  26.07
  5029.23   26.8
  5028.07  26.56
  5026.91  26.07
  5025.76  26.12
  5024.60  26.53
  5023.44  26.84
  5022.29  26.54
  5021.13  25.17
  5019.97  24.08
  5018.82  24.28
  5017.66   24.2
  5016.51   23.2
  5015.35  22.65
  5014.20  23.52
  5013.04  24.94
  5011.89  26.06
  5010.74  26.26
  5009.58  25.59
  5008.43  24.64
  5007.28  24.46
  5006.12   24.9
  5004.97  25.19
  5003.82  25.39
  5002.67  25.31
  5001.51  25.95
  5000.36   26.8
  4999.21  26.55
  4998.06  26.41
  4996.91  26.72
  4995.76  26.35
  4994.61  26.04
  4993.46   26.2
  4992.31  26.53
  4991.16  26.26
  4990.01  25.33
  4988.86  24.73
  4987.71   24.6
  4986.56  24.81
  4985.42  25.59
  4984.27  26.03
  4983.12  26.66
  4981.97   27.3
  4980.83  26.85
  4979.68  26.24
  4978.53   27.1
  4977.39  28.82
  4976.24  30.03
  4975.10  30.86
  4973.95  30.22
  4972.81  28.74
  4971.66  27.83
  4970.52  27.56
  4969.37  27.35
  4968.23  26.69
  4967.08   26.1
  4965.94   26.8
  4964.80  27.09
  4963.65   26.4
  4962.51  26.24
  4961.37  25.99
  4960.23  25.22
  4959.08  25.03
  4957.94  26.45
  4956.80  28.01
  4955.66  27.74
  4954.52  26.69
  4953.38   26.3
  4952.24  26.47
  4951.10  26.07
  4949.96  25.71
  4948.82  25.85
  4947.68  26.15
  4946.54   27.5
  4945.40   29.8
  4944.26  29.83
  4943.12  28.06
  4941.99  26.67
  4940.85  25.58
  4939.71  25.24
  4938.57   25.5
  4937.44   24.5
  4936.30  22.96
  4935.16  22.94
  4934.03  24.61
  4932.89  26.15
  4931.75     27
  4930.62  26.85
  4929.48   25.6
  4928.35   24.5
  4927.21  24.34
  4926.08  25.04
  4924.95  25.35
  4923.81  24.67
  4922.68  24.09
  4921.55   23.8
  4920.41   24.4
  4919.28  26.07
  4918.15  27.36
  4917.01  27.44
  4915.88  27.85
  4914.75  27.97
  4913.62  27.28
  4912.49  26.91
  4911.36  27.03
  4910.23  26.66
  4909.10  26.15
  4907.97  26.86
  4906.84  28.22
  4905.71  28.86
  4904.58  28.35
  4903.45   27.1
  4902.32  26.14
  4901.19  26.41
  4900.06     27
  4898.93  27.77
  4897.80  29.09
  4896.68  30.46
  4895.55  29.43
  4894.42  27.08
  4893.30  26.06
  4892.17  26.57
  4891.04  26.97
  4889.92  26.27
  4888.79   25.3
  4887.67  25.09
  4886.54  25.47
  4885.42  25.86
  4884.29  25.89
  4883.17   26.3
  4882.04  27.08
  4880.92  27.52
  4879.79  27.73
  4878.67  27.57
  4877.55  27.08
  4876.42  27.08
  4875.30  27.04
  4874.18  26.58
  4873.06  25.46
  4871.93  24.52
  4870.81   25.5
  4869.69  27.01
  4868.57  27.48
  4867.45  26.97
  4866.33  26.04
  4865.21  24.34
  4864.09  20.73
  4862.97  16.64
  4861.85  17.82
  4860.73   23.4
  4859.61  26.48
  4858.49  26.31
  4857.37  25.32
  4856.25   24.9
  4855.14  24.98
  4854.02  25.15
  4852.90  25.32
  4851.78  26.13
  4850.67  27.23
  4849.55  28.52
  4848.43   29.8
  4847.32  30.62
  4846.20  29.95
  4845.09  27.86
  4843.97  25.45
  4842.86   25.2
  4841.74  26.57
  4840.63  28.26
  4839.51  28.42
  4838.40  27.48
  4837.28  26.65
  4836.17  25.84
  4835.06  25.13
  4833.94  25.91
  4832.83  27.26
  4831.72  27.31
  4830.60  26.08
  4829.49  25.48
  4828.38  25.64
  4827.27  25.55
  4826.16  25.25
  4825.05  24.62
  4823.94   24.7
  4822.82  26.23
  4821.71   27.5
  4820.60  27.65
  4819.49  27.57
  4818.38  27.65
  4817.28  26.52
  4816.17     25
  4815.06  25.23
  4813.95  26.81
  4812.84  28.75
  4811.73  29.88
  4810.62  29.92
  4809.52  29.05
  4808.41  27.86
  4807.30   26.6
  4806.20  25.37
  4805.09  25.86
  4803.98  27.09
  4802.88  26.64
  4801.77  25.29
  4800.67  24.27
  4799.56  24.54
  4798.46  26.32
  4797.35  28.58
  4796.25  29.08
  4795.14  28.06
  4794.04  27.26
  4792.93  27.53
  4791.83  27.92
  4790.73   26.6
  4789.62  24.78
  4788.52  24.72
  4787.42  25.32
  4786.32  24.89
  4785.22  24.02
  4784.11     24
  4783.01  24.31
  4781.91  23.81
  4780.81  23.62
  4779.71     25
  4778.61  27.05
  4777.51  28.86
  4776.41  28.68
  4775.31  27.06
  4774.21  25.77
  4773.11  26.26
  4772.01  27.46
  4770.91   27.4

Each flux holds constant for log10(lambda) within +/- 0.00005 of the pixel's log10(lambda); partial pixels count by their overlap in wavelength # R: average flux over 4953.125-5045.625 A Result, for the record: 26.2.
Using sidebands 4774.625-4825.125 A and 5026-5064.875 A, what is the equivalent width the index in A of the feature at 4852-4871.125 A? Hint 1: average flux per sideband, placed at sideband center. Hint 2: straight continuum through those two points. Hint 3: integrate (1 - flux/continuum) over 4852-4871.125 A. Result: 1.48 A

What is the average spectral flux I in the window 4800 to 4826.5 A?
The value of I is 26.7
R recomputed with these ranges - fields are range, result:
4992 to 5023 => 25.3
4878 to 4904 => 27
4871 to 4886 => 26.6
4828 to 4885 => 26.1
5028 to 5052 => 26.2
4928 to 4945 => 25.8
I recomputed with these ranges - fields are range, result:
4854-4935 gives 26.1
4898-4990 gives 26.6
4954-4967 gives 26.5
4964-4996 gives 27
